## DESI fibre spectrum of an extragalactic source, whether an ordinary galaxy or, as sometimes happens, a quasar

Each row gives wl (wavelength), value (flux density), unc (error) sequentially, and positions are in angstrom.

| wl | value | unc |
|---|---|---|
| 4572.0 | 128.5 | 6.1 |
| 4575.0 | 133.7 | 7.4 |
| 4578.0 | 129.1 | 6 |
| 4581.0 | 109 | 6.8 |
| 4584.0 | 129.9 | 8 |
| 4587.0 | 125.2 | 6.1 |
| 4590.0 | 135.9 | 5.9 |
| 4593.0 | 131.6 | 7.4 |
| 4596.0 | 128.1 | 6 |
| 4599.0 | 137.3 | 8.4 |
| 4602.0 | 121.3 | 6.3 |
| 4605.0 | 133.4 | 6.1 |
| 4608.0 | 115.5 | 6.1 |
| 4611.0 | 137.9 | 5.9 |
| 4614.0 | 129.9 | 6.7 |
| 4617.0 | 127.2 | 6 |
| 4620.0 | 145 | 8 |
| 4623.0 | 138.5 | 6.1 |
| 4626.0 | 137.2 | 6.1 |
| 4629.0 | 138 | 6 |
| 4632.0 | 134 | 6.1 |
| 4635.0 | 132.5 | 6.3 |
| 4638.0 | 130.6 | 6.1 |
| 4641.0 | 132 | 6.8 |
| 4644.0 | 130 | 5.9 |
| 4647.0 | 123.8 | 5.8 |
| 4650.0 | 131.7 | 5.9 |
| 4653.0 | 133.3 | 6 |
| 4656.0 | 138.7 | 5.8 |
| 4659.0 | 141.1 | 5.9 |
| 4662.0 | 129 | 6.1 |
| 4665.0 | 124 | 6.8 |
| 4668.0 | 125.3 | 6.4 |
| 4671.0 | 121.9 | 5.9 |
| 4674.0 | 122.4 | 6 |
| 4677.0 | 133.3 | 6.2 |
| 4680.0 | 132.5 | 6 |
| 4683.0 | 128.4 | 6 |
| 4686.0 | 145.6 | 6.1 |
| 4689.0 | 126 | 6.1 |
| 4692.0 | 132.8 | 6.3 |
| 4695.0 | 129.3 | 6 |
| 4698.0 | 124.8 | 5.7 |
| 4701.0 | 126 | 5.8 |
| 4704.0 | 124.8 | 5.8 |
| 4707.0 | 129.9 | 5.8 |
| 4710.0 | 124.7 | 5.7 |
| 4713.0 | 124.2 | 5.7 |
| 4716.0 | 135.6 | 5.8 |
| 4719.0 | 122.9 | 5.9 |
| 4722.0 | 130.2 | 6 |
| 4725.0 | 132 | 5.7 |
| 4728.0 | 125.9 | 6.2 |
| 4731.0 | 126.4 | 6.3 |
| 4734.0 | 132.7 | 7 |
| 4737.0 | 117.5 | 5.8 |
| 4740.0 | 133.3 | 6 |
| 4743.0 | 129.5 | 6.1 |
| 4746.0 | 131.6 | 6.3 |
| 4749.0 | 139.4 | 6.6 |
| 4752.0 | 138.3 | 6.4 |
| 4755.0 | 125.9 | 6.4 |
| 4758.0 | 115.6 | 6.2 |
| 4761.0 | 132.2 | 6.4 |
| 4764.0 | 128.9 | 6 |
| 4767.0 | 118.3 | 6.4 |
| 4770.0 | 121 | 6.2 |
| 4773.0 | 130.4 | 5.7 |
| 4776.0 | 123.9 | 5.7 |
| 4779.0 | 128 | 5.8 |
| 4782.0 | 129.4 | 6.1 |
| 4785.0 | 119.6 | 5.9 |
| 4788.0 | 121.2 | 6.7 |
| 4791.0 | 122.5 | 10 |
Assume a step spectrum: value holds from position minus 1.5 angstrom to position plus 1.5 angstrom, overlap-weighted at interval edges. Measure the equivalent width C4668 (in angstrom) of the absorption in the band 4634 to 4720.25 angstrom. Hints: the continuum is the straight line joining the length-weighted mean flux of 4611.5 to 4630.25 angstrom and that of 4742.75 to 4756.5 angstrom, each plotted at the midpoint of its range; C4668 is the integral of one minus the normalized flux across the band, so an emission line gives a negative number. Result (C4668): 3.4 angstrom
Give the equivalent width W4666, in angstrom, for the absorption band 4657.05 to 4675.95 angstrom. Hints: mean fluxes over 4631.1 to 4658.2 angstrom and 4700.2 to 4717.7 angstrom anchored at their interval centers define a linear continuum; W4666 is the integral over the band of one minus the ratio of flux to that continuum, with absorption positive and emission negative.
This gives 0.41 angstrom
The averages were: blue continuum 132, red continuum 128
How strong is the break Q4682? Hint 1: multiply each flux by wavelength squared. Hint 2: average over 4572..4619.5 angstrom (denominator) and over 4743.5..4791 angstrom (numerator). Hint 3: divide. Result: 1.06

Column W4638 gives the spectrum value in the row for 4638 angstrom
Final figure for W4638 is 130.6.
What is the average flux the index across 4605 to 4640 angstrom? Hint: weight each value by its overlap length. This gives 133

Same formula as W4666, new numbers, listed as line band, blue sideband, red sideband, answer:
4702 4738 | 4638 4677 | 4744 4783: 0.4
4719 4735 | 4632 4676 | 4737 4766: 0.1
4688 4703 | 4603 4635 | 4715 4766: 0.3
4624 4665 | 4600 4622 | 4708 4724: -1.1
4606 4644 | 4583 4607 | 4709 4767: -1.0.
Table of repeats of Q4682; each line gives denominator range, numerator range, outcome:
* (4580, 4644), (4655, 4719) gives 1.02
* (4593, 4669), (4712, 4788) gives 1.02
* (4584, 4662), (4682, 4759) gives 1.02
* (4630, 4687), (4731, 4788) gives 1.01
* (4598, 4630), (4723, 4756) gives 1.04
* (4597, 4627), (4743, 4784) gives 1.03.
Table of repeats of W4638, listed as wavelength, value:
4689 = 126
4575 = 133.7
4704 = 124.8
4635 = 132.5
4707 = 129.9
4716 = 135.6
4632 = 134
